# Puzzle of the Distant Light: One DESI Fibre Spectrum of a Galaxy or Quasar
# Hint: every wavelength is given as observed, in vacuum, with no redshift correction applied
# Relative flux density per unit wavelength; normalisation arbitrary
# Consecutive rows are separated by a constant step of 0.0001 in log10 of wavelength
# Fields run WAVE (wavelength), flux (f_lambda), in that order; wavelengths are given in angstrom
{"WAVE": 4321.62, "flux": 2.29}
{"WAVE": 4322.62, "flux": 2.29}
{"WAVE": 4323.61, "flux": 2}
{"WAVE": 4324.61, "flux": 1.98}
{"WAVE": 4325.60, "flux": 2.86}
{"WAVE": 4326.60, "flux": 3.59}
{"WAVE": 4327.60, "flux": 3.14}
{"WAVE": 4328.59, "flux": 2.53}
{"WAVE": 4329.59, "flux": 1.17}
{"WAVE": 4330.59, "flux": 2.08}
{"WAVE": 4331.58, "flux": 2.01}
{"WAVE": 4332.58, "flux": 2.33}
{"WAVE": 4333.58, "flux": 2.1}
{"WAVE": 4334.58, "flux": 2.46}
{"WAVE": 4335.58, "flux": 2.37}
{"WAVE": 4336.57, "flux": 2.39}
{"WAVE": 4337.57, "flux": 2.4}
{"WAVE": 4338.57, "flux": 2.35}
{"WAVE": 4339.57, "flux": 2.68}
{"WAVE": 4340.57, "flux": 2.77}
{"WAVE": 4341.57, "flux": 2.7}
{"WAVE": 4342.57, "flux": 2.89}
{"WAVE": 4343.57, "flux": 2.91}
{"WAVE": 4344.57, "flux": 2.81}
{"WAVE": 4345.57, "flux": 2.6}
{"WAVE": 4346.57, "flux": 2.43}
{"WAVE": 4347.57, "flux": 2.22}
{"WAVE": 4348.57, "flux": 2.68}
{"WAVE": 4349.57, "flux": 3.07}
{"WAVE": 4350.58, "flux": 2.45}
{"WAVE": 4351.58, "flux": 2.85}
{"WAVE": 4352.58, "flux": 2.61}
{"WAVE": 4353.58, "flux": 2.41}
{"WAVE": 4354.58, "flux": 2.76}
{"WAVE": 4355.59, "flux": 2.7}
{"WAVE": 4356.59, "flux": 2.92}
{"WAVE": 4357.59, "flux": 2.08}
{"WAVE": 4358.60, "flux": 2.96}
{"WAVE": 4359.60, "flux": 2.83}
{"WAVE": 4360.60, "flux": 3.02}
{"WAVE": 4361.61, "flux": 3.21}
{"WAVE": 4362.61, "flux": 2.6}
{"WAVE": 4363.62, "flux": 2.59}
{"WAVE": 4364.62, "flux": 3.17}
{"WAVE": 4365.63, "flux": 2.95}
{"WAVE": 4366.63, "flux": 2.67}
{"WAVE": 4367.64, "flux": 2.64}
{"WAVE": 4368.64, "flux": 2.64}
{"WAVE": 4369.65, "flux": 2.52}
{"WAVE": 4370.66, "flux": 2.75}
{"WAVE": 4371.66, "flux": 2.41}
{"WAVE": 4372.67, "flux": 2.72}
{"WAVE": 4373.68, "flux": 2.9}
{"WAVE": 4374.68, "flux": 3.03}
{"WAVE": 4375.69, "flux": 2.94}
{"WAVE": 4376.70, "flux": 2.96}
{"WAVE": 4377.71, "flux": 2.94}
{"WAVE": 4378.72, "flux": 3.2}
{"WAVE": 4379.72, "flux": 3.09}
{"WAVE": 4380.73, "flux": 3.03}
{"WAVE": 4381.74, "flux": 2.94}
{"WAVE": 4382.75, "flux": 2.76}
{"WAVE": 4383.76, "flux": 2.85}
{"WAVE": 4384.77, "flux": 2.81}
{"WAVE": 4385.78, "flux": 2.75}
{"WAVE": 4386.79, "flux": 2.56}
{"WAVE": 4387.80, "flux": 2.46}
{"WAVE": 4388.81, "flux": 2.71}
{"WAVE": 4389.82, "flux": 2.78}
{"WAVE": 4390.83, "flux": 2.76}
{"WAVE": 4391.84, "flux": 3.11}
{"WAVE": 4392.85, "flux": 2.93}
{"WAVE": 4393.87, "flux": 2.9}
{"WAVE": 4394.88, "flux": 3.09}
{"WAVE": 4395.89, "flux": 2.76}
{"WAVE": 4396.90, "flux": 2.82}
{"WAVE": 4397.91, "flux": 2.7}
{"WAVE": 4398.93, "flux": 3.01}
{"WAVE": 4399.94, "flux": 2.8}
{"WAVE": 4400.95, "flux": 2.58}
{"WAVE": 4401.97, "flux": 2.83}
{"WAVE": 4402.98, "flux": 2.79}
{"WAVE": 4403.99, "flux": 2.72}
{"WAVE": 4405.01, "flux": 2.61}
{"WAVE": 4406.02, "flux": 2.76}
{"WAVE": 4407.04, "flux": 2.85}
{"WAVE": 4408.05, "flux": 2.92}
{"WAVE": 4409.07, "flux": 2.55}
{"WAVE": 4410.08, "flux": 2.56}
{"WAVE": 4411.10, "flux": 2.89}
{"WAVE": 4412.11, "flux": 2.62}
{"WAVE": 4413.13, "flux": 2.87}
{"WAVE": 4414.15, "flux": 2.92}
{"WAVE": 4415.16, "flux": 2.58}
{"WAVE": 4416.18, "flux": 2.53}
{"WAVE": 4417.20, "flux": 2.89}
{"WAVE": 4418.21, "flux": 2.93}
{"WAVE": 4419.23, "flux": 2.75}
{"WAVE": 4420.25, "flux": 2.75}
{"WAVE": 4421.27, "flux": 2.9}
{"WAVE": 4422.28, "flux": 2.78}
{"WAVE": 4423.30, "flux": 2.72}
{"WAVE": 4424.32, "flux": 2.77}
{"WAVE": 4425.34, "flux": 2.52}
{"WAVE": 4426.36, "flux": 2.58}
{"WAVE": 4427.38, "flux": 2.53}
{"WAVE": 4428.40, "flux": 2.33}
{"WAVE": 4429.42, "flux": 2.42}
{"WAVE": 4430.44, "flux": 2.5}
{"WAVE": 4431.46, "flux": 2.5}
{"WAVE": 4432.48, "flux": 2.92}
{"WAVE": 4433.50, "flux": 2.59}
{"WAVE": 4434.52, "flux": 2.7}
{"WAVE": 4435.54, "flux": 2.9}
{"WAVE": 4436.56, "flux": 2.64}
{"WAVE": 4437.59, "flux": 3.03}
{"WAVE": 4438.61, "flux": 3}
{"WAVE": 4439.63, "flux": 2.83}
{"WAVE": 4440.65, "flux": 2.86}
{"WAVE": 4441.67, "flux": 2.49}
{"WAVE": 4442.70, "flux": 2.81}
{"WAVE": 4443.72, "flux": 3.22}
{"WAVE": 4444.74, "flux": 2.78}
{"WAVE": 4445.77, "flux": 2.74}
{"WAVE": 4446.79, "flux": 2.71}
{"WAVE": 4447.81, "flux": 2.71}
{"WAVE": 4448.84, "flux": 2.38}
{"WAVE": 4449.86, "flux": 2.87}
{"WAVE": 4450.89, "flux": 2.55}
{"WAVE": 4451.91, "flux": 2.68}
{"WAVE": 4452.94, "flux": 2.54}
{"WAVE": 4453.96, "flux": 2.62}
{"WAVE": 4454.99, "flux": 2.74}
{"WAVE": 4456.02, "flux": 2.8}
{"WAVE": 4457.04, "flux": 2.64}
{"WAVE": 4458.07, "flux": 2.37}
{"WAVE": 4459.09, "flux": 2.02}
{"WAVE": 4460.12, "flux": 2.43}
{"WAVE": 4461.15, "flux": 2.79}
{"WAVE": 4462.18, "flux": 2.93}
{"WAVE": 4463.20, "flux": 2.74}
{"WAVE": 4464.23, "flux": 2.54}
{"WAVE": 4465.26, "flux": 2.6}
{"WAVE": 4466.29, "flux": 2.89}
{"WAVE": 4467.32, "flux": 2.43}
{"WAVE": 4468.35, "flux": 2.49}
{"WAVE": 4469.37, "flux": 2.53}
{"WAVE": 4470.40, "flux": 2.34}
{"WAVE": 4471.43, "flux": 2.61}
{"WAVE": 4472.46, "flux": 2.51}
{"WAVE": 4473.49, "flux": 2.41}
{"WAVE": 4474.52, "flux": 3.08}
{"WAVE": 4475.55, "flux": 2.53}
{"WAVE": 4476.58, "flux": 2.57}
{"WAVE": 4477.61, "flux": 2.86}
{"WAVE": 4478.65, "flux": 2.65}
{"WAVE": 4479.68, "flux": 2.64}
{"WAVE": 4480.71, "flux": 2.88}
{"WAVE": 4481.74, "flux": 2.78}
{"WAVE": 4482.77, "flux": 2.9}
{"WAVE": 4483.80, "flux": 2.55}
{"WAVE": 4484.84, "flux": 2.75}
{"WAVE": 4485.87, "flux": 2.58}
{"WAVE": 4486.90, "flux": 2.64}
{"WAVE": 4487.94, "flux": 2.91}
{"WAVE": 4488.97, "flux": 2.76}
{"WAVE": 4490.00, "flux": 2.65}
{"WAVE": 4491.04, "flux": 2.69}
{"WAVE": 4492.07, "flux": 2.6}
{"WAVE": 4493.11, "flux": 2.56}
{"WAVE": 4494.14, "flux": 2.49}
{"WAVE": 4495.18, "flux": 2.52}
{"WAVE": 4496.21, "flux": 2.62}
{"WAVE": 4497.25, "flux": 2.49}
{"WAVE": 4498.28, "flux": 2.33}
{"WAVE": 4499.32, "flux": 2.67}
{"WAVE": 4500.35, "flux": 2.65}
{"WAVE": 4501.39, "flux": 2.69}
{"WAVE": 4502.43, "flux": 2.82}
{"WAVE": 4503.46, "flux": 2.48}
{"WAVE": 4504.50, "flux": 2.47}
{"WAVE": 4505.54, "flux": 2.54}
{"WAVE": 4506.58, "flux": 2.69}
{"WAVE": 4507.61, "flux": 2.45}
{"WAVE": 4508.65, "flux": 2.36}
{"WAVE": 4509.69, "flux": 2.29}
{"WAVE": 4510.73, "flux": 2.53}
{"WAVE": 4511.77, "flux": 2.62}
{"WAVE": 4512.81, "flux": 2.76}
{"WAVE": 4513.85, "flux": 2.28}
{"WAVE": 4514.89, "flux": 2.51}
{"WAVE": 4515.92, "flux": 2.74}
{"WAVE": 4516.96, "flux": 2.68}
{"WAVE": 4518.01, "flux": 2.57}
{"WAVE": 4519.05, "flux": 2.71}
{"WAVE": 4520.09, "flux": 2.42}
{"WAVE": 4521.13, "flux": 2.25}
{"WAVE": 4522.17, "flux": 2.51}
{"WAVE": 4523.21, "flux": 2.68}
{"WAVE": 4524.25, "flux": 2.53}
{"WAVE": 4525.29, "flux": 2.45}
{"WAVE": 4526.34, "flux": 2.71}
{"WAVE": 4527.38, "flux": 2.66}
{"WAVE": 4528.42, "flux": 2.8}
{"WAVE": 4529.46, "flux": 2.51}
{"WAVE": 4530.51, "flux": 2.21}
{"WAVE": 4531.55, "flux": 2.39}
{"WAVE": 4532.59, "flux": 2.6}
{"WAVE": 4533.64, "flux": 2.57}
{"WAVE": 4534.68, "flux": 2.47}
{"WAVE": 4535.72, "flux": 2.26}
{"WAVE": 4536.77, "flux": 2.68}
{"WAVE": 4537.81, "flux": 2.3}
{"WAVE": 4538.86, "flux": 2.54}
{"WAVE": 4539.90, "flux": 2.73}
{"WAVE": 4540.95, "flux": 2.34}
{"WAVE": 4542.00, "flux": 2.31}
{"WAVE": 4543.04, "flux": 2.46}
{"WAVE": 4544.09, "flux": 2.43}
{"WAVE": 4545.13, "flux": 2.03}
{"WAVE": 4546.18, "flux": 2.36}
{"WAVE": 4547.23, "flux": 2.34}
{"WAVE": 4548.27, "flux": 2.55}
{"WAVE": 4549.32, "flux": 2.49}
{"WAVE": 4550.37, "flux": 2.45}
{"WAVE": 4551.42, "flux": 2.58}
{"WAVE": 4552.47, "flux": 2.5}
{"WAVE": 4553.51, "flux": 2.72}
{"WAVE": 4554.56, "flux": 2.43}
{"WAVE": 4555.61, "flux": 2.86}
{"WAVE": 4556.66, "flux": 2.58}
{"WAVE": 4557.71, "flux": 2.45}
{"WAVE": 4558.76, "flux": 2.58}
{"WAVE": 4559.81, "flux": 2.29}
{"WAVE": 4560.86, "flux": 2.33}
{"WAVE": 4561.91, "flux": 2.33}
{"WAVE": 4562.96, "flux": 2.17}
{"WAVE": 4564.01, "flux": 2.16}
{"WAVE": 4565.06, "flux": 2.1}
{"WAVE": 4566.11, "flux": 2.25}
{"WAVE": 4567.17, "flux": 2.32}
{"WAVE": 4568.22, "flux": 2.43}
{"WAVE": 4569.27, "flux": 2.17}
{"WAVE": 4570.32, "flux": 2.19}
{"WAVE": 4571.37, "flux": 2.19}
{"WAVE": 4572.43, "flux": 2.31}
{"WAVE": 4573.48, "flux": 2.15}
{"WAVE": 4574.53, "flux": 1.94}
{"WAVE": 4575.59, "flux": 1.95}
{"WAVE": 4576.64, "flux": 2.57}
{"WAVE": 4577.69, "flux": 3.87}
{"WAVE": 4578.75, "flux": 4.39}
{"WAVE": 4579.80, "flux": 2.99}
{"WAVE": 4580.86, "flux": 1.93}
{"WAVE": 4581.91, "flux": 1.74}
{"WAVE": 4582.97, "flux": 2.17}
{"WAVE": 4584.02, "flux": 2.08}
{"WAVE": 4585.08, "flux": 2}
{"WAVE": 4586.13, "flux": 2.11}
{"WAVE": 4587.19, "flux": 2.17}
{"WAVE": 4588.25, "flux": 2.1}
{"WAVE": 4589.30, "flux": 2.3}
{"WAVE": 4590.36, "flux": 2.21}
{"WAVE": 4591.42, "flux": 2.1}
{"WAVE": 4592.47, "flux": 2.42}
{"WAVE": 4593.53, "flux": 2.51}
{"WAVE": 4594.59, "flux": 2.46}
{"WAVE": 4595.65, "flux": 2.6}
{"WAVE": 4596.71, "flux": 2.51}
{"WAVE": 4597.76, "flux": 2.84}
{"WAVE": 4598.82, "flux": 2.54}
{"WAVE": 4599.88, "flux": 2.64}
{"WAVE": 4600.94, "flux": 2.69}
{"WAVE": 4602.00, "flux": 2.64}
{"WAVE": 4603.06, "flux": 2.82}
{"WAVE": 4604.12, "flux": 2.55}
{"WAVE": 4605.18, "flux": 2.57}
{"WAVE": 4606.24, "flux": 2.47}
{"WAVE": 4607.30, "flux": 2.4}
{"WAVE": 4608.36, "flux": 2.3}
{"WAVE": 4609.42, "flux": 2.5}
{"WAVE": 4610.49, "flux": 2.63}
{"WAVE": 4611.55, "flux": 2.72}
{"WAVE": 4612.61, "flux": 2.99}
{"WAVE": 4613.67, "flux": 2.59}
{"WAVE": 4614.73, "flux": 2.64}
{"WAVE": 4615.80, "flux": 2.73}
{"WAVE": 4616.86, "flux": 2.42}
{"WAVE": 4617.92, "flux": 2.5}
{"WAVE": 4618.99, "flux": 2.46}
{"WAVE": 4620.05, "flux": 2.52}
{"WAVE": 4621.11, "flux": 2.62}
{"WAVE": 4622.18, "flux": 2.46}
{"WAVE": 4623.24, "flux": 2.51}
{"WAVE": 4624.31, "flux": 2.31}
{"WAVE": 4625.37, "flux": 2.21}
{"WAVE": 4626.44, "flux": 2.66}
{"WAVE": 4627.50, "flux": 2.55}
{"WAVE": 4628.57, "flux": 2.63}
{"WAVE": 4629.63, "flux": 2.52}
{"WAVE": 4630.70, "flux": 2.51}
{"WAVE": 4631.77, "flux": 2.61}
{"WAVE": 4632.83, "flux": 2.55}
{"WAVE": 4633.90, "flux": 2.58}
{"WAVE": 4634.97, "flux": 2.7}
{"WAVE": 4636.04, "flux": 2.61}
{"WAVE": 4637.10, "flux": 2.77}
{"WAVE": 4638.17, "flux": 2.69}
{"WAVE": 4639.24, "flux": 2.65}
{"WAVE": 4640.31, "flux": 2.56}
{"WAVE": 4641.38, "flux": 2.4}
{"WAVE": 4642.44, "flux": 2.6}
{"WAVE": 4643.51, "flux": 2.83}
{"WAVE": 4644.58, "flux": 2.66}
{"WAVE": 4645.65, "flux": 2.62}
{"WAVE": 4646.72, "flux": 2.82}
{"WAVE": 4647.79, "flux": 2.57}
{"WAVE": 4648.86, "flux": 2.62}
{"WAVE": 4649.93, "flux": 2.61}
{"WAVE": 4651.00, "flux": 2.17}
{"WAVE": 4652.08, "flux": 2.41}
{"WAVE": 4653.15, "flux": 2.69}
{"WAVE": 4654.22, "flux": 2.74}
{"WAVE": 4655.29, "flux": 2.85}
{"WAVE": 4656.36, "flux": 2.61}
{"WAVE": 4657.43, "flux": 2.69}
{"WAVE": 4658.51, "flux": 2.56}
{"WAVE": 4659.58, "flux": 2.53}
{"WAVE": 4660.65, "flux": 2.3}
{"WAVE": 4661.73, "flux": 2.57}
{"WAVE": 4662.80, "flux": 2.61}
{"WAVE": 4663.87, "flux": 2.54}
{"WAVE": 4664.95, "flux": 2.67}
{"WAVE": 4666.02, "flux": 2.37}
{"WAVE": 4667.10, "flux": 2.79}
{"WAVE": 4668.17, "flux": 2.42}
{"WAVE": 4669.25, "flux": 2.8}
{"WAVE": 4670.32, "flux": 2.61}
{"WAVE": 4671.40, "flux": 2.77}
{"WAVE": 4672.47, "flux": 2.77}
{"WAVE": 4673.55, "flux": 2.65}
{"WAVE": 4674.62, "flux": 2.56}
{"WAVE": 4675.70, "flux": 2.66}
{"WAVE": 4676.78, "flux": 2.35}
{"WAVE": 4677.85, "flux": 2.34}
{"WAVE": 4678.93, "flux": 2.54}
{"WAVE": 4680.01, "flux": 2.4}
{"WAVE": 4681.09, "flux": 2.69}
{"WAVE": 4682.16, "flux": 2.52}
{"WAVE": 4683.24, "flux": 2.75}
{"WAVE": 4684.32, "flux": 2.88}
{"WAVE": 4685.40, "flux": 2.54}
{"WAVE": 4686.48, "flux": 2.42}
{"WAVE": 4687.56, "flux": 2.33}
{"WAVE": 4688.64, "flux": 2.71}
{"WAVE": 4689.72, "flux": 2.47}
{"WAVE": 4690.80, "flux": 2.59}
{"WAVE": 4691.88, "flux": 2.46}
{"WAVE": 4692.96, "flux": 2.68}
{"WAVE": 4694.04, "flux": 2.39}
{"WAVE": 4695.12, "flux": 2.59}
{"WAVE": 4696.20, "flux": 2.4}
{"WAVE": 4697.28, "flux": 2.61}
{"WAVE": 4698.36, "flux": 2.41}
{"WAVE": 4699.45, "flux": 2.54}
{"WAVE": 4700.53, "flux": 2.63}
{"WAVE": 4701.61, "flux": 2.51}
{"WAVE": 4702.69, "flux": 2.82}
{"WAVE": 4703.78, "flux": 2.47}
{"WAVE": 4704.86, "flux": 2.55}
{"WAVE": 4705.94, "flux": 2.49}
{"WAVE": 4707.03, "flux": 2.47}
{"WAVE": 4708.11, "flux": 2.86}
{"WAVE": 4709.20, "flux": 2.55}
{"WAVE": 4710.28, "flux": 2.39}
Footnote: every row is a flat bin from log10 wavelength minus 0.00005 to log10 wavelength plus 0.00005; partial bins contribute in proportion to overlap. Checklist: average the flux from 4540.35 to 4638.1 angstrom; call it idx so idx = 2.47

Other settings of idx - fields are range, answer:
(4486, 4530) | 2.58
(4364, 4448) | 2.78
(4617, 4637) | 2.53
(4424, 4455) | 2.69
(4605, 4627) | 2.53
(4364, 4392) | 2.82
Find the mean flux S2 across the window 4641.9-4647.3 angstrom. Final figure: 2.71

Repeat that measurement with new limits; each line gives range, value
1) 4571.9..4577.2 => 2.2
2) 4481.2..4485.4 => 2.75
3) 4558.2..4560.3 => 2.44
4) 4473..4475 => 2.74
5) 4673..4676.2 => 2.62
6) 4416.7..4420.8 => 2.83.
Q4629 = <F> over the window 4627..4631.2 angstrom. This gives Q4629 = 2.55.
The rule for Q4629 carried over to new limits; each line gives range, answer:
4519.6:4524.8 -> 2.48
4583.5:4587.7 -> 2.09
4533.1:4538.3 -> 2.46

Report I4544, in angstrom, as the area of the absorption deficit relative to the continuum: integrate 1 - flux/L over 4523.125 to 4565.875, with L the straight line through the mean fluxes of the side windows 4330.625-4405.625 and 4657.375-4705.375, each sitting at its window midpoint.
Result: 2.9 angstrom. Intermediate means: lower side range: 2.72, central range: 2.46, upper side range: 2.56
